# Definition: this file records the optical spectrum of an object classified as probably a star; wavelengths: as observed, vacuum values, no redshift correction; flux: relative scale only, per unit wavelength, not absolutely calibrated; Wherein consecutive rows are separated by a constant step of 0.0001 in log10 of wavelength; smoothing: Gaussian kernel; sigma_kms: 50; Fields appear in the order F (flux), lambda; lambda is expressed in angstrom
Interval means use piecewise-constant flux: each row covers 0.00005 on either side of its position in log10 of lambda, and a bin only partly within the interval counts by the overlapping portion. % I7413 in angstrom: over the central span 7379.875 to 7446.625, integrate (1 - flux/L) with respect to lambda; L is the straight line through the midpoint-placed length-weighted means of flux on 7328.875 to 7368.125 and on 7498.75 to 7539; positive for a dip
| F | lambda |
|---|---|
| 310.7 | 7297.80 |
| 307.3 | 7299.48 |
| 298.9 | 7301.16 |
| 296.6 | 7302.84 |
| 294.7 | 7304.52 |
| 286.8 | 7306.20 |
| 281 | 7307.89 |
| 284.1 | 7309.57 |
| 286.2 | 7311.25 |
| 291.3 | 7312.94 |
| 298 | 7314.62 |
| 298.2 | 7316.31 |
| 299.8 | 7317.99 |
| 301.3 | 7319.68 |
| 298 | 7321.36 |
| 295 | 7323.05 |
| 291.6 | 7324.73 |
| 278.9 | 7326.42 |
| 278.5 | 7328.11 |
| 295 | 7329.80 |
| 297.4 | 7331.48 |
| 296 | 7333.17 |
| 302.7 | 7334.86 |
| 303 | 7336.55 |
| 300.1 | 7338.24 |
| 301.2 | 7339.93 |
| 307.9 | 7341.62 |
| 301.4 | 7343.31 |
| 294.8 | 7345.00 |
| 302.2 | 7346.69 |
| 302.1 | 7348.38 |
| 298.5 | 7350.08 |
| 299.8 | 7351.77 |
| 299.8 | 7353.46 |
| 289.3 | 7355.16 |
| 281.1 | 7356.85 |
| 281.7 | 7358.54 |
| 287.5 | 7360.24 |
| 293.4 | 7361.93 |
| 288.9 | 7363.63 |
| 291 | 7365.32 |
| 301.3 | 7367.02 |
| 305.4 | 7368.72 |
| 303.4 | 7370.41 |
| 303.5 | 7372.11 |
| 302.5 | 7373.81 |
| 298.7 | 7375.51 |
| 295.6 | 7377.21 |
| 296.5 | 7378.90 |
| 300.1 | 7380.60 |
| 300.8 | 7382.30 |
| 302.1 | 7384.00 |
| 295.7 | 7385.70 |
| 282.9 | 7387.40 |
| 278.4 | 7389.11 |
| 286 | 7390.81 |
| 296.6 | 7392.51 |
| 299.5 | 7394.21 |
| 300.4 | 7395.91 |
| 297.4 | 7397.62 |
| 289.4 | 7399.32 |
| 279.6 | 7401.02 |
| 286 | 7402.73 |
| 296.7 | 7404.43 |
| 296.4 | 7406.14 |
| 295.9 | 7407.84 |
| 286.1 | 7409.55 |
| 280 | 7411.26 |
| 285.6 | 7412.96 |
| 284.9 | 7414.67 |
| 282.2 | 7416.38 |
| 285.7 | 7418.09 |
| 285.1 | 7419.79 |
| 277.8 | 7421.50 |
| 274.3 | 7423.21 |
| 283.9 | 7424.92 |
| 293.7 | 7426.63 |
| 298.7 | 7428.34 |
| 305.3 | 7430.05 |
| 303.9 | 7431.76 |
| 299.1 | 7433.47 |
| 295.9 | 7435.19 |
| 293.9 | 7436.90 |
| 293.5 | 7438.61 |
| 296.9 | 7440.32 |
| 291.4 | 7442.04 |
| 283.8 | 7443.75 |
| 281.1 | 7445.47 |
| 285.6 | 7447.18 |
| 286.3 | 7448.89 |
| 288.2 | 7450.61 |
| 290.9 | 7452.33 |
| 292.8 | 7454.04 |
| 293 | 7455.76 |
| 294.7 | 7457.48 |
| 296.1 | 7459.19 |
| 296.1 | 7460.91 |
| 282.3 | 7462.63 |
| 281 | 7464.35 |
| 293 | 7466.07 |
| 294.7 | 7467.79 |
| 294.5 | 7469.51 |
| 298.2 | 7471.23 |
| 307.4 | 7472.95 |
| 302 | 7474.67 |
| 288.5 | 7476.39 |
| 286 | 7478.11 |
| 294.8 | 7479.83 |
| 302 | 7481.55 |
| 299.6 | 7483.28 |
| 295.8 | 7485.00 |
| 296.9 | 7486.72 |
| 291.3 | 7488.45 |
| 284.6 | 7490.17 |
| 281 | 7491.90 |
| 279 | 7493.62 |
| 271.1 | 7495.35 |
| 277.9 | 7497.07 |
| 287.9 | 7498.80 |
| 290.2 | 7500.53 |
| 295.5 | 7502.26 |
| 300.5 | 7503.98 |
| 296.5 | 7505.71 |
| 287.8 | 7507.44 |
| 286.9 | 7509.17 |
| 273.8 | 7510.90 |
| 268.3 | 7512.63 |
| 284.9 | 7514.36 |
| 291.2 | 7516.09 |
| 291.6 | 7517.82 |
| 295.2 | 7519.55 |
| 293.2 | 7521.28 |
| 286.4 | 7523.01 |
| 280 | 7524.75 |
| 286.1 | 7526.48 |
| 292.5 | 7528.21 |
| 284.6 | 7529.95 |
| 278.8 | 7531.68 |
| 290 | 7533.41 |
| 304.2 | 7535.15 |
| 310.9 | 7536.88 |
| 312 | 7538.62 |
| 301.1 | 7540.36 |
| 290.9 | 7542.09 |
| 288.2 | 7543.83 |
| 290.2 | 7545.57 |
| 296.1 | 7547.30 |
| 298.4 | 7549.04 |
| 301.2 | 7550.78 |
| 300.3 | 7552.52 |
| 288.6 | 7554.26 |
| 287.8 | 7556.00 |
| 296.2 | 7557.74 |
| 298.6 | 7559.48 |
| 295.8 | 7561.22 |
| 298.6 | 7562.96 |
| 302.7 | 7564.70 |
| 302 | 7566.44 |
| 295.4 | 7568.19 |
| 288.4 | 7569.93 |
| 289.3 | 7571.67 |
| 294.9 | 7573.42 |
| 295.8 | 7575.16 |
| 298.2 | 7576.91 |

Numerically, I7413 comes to 0.7 angstrom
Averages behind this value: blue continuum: 296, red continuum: 290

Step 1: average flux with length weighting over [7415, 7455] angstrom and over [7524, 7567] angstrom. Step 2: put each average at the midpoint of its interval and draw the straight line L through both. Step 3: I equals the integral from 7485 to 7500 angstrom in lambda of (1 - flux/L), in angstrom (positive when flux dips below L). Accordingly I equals 0.4 angstrom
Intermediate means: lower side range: 290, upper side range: 295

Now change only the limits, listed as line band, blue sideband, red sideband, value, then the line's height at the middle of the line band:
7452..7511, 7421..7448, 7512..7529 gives -0.4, 289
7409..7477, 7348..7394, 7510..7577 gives 0.8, 294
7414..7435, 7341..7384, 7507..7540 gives 0.3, 294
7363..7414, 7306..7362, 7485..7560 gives -0.1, 293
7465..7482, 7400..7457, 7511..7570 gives -0.3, 291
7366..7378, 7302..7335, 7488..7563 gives -0.4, 292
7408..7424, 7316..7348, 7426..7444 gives 0.7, 297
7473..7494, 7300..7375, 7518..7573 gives 0.1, 295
